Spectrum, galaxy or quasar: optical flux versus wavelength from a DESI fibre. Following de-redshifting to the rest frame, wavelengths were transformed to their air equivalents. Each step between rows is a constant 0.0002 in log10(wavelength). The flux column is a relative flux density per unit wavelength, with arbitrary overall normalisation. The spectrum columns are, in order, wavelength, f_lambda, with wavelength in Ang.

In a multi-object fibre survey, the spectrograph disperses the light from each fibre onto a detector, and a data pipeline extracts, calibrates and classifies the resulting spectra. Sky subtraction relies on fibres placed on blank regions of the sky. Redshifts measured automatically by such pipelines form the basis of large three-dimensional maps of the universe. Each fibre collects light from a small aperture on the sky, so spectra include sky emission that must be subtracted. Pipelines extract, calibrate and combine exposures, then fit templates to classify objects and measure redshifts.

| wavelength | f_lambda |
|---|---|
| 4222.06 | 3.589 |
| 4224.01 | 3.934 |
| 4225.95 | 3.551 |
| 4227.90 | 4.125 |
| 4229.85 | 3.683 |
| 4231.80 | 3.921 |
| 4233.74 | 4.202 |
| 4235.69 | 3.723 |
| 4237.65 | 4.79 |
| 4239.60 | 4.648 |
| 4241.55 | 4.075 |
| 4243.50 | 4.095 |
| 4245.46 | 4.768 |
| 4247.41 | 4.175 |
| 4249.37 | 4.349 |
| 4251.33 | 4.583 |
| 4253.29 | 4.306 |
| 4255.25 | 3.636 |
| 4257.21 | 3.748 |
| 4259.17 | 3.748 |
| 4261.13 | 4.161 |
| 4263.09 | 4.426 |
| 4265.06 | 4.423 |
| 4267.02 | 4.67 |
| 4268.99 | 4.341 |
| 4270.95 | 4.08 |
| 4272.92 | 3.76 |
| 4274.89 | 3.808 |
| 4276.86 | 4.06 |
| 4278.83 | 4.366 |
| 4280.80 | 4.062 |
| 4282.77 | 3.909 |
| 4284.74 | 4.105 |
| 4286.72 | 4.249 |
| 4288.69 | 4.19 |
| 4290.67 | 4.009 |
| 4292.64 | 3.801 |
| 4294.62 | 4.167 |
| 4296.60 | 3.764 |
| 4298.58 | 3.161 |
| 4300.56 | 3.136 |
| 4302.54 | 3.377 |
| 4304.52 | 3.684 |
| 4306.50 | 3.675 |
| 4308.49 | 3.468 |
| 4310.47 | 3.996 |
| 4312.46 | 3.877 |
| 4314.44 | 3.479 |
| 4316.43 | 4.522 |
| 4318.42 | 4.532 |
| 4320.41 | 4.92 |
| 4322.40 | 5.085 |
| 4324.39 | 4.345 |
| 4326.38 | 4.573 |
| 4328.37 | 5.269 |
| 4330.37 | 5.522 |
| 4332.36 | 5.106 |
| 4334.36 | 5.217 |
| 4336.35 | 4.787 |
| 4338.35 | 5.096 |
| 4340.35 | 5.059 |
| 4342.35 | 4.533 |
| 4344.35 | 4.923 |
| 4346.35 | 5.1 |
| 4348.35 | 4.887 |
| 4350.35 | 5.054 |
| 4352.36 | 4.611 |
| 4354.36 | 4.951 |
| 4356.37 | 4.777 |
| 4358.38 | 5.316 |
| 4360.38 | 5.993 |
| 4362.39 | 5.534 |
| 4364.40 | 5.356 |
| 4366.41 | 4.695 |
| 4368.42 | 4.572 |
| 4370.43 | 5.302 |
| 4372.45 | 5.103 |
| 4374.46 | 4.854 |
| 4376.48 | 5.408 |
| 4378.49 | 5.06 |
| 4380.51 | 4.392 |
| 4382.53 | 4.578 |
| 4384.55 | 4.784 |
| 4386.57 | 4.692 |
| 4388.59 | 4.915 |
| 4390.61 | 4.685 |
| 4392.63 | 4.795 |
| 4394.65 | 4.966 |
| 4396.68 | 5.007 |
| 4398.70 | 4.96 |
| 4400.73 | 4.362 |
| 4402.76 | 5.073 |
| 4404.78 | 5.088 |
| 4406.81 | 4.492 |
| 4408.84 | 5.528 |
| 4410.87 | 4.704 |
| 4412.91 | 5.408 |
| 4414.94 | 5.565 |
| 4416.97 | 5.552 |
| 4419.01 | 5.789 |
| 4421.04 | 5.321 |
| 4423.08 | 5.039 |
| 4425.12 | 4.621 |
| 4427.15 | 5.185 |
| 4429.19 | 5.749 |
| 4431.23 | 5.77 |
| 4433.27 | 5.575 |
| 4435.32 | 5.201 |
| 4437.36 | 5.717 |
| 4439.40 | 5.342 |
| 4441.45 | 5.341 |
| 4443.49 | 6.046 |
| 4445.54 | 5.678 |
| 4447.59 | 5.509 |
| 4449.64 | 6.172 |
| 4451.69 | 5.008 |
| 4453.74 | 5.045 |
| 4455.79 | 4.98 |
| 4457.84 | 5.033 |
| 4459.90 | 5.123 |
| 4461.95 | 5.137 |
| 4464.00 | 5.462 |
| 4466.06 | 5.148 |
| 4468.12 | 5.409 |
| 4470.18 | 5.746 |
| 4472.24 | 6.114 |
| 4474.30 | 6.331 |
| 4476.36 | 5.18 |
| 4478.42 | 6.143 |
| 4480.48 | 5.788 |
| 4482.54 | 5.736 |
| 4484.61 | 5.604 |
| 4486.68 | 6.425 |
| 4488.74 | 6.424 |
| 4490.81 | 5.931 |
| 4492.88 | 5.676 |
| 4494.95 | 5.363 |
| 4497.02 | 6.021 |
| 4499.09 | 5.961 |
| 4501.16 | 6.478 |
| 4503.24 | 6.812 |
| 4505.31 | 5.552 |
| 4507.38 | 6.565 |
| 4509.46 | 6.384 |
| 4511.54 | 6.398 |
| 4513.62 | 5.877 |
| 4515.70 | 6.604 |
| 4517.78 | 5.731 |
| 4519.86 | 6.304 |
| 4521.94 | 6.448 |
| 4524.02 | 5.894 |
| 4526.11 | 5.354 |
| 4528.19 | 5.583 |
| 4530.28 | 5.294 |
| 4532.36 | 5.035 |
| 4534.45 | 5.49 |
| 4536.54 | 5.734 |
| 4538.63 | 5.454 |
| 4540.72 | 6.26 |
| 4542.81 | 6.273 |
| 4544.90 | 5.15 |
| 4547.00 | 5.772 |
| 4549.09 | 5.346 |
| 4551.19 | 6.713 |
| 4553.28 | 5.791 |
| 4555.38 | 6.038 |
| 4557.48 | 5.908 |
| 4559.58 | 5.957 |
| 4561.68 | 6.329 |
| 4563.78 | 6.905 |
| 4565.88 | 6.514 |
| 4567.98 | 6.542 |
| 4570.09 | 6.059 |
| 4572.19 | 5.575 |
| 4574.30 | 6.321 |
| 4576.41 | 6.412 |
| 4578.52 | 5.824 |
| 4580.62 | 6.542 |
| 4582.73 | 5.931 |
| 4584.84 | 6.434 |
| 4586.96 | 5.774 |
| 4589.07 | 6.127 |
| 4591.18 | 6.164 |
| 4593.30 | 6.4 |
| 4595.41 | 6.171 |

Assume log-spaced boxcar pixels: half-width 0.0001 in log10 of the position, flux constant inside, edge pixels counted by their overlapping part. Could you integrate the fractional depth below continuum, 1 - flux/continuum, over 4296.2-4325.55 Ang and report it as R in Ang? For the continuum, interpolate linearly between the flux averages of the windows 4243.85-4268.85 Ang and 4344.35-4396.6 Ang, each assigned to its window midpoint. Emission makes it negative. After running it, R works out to 4.20 Ang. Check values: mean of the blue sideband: 4.25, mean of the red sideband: 4.97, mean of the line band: 3.94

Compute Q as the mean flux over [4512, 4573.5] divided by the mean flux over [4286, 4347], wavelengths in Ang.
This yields 1.4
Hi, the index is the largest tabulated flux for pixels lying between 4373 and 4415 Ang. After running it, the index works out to 5.565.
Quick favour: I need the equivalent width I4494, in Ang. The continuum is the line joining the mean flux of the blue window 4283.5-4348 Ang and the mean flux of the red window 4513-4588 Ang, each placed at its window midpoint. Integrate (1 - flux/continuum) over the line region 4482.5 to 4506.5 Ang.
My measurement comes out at -1.8 Ang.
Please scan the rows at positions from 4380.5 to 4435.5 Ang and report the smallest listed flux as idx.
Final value 4.362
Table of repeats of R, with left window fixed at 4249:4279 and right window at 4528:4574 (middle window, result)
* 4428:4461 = -1.3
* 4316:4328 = -0.5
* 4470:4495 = -1.9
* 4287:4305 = 2.6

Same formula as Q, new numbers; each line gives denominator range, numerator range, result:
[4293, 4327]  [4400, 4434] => 1.32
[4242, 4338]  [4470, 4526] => 1.44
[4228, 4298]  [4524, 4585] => 1.44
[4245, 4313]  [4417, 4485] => 1.37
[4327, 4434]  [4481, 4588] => 1.19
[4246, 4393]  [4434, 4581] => 1.30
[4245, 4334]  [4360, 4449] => 1.24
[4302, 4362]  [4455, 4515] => 1.25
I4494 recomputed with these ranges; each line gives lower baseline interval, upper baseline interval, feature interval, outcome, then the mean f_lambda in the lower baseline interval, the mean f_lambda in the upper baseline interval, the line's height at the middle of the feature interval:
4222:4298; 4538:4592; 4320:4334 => -1.4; 4.1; 6.09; 4.54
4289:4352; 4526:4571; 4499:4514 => -1.8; 4.39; 5.9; 5.62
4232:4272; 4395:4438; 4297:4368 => 1.8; 4.24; 5.22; 4.72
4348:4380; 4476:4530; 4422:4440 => 0.6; 5.09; 6.01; 5.53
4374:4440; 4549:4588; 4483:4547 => -1.3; 5.1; 6.17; 5.82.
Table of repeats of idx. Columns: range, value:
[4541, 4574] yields 5.15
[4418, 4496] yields 4.621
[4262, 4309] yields 3.136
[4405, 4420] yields 4.492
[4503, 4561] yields 5.035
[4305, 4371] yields 3.468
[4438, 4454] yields 5.008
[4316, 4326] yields 4.345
